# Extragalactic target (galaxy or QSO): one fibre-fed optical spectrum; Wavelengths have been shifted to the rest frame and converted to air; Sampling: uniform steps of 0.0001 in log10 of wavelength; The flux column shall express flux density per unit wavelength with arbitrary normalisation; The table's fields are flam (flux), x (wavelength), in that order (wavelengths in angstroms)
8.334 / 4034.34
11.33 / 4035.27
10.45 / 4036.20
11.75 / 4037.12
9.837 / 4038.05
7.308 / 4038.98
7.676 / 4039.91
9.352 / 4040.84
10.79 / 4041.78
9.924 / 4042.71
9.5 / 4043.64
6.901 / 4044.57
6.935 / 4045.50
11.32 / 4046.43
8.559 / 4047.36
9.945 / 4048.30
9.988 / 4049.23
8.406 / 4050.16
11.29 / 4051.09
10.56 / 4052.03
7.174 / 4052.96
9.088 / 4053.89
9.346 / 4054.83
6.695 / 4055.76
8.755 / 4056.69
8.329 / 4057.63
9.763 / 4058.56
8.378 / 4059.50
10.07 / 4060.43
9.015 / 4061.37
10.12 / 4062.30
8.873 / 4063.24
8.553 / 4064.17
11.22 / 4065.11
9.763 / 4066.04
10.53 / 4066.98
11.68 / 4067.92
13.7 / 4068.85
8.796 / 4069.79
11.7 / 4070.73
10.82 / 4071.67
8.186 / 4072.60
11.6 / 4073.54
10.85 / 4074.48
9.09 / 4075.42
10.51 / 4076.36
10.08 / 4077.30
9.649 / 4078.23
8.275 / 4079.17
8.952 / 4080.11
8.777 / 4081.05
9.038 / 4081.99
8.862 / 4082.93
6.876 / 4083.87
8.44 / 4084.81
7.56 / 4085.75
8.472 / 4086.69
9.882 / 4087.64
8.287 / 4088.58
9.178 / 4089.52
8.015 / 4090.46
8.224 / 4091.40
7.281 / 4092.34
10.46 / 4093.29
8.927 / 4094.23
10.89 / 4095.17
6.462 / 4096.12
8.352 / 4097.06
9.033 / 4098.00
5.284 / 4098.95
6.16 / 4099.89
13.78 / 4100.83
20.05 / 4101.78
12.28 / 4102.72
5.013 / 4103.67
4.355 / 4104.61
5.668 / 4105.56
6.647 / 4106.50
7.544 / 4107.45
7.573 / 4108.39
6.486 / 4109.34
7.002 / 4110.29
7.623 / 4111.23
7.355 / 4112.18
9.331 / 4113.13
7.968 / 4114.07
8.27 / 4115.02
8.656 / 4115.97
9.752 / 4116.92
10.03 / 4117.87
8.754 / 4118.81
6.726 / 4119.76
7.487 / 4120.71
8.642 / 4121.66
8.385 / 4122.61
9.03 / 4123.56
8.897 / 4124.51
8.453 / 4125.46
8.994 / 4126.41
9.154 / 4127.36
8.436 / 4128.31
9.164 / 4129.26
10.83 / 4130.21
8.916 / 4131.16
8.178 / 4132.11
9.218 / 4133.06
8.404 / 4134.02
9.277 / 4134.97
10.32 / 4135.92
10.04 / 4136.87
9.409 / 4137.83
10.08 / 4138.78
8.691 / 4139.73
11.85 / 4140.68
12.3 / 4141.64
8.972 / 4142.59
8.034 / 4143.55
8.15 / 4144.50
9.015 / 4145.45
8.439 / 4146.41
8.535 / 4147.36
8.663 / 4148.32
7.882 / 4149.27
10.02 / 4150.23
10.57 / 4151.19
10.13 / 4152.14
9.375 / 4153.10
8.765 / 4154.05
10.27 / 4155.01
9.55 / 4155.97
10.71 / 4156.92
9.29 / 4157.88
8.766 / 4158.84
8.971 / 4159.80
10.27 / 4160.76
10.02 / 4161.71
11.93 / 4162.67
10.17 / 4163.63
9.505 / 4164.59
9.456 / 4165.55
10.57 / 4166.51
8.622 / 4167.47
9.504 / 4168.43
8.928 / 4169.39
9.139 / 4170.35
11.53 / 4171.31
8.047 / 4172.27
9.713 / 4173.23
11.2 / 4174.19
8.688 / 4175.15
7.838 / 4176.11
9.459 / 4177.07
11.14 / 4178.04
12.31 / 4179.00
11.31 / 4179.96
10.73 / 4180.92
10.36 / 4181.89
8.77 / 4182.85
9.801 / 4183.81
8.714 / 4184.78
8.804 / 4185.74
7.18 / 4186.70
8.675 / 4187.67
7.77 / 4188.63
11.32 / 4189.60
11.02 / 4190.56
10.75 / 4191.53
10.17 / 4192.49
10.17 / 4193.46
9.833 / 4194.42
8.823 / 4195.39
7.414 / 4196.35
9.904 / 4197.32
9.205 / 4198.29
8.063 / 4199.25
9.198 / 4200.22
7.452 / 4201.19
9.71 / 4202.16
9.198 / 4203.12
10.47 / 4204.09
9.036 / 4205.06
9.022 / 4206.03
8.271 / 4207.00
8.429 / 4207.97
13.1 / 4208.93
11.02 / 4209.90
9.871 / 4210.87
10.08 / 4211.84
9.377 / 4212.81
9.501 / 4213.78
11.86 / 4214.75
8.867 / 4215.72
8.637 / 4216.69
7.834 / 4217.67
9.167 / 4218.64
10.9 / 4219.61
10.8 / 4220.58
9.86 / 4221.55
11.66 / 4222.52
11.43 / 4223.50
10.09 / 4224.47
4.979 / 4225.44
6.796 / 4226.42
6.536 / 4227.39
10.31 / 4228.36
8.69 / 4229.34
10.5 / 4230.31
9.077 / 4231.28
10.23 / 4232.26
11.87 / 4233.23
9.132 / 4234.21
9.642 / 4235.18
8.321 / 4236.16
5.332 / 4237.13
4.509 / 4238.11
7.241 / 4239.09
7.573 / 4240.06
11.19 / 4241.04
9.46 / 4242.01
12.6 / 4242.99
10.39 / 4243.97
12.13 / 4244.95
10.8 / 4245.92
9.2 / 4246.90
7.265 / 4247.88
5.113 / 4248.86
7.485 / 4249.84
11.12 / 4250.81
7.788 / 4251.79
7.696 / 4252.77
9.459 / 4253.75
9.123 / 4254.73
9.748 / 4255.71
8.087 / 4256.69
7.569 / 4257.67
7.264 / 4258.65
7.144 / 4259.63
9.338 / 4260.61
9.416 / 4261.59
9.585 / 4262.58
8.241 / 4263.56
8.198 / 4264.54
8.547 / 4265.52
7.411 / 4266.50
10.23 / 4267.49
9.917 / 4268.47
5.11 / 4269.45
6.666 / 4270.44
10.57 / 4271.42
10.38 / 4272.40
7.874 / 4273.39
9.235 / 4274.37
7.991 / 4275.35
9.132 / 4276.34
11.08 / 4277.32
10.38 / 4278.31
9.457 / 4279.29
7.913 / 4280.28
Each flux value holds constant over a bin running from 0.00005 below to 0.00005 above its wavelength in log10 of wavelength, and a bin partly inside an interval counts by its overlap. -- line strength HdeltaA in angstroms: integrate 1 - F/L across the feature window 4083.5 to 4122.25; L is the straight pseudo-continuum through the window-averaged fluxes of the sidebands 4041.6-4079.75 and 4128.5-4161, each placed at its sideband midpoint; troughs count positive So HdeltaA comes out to 4.5 angstroms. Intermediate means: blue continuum 9.62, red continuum 9.43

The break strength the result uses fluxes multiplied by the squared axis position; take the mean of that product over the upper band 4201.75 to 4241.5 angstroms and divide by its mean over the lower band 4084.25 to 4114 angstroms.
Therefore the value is 1.2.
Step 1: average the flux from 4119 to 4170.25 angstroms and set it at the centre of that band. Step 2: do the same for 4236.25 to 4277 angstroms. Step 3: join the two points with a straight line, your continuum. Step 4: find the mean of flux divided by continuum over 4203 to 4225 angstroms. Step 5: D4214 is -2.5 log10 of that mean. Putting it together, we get -0.12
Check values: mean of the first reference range 9.32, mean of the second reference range 8.62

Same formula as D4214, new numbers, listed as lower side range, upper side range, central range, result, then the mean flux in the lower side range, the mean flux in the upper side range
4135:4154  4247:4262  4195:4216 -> -0.08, 9.48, 8.26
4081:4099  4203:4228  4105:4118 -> 0.12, 8.48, 9.5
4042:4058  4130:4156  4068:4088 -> -0.05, 9.02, 9.41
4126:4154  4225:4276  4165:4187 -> -0.06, 9.34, 8.66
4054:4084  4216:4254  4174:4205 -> -0.04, 9.61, 9.04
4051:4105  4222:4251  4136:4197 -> -0.06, 9.33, 9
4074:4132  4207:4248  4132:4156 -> -0.06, 8.67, 9.44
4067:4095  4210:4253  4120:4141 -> 0.02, 9.42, 9.18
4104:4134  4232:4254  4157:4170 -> -0.15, 8.17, 8.92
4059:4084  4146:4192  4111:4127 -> 0.15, 9.82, 9.65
